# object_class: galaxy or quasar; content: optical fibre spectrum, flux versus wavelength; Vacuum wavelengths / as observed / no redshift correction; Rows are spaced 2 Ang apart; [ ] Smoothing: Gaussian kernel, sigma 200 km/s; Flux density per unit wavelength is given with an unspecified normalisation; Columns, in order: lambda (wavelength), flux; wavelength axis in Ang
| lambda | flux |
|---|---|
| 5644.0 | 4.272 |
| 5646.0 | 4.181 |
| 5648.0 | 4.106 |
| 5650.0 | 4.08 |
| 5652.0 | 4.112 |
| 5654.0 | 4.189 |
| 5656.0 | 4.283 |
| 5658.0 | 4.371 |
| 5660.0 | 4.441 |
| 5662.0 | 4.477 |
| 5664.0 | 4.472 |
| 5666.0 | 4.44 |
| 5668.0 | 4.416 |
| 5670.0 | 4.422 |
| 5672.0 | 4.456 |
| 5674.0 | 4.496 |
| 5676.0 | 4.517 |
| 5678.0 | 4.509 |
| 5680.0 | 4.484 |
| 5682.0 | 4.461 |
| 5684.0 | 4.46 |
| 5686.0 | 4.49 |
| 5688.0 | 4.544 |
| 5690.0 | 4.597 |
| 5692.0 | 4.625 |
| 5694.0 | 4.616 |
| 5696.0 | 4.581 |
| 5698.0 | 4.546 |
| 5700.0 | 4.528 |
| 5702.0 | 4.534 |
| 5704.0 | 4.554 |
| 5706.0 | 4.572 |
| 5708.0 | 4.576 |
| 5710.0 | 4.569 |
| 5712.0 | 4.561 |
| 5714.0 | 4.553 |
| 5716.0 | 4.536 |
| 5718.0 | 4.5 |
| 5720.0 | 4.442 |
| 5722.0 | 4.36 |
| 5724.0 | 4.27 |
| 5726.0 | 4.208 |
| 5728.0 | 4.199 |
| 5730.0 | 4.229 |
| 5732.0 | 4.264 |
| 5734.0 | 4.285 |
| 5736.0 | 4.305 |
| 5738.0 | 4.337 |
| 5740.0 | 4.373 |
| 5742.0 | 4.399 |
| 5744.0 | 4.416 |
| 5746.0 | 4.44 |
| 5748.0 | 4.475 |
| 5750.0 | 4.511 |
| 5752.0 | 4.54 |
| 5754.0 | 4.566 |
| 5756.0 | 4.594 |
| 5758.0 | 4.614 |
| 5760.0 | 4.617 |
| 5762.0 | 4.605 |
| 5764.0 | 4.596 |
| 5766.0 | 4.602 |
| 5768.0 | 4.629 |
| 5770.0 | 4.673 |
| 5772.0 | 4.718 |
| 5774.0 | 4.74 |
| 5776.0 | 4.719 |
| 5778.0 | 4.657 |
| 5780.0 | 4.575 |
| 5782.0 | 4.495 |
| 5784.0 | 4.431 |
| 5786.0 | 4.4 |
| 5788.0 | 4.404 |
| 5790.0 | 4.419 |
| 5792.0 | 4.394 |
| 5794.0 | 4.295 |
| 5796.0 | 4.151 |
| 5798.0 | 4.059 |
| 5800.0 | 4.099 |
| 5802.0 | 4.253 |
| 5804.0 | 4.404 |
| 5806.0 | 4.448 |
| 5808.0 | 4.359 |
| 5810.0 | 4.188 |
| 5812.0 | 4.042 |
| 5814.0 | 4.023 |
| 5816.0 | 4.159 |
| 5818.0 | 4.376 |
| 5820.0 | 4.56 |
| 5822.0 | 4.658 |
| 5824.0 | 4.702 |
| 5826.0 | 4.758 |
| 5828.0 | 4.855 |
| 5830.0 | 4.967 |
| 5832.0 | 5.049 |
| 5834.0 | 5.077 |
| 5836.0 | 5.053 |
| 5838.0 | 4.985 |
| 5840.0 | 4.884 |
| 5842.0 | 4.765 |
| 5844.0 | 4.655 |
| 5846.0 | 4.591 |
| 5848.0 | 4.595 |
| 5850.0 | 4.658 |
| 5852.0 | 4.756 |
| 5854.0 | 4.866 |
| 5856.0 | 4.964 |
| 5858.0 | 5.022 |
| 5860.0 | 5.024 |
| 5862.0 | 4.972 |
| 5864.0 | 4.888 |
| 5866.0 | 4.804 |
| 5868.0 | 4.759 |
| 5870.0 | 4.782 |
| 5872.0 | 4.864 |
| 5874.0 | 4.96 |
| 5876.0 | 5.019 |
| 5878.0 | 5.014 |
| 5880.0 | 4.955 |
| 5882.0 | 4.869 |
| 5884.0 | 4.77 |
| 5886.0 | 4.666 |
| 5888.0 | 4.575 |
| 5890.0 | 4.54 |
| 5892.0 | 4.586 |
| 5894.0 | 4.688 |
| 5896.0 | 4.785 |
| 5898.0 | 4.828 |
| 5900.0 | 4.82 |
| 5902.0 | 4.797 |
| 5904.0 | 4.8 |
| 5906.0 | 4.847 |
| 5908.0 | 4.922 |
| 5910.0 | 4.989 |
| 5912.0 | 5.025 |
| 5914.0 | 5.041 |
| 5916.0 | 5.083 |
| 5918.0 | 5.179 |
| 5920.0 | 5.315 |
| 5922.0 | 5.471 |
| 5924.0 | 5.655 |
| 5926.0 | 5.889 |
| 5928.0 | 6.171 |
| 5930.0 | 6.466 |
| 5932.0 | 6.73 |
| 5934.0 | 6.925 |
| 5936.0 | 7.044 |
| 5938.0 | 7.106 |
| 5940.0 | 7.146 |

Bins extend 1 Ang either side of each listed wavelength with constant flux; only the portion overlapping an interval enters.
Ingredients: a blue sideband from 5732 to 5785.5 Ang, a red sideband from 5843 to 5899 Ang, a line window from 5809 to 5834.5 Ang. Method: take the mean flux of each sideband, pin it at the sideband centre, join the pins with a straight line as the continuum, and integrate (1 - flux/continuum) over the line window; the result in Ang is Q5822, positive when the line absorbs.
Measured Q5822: 0.7 Ang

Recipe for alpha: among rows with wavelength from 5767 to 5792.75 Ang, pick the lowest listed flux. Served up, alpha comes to 4.394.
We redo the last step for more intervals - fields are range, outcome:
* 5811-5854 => 4.023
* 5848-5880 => 4.595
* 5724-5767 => 4.199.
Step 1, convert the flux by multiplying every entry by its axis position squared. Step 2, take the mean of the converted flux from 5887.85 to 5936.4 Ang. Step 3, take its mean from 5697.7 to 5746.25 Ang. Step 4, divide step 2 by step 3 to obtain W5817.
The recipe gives 1.29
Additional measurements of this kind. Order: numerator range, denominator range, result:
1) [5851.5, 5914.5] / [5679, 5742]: 1.16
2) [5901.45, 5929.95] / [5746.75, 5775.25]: 1.21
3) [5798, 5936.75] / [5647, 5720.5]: 1.18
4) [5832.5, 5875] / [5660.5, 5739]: 1.15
